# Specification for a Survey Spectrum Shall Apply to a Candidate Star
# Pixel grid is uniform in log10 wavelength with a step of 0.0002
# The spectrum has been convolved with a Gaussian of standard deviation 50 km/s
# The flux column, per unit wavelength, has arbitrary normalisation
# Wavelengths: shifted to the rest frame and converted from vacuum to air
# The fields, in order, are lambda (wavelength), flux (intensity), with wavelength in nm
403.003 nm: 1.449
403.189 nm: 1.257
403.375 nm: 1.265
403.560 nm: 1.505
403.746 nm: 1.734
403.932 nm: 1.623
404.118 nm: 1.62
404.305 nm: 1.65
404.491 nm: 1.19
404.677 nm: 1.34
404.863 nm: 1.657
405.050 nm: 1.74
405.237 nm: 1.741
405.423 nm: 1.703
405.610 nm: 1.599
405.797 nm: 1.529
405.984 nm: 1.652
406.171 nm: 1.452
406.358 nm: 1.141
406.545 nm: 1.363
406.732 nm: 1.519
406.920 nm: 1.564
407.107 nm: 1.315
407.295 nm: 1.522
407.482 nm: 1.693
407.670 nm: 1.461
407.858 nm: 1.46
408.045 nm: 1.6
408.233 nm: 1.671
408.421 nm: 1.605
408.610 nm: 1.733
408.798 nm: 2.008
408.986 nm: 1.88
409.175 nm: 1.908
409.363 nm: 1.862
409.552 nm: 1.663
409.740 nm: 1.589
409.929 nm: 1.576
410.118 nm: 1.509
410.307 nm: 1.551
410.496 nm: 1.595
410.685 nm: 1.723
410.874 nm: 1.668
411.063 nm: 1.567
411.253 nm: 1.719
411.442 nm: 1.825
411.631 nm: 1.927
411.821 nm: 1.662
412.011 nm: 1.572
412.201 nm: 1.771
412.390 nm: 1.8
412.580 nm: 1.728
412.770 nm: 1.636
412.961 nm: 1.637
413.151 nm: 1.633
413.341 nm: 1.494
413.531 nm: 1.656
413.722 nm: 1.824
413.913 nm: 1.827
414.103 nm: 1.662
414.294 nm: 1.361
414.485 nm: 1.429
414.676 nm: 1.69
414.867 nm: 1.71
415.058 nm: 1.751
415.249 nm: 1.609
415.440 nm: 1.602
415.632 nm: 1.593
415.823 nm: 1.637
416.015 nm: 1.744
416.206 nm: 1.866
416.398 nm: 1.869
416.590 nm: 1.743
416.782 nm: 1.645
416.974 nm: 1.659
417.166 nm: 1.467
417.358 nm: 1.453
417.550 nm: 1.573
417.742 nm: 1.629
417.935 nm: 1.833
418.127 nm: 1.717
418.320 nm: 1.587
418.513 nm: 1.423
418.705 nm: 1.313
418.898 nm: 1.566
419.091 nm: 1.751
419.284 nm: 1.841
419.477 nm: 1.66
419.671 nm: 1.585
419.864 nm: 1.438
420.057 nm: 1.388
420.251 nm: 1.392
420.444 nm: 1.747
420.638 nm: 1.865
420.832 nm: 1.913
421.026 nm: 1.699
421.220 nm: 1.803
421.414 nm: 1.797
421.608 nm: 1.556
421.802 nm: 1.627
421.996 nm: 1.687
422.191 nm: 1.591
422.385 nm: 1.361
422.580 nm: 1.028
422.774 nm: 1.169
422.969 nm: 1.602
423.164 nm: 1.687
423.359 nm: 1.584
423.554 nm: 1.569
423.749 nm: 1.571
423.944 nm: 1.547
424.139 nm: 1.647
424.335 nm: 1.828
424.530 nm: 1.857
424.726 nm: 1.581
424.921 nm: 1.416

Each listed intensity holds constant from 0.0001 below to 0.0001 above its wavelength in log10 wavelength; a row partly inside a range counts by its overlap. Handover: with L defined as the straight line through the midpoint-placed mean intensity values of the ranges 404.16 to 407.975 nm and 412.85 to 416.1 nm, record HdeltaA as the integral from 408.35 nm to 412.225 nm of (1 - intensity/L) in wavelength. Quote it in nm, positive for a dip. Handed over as -0.33 nm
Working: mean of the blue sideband 1.52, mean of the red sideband 1.64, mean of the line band 1.71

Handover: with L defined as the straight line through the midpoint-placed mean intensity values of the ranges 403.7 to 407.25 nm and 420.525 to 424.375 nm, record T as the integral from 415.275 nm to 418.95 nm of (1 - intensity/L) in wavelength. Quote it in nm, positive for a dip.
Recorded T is -0.110 nm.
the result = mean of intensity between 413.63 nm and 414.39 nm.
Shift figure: 1.67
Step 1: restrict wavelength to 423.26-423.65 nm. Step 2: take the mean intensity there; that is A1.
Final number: 1.58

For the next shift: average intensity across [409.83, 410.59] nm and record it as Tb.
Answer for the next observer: 1.56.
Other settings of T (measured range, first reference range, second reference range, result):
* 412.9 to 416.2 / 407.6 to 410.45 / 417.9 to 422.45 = 0.013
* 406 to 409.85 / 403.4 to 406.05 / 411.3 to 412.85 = 0.121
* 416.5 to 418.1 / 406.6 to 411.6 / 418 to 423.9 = -0.025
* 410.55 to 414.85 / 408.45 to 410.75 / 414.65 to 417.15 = 0.077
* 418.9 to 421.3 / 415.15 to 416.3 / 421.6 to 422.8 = -0.245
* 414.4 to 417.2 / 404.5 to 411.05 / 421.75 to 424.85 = -0.169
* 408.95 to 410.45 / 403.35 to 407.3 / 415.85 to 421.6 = -0.112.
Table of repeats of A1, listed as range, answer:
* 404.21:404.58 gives 1.42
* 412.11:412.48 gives 1.79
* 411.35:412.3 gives 1.75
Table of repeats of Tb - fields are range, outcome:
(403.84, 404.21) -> 1.62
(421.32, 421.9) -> 1.66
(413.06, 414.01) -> 1.69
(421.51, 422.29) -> 1.62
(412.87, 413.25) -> 1.64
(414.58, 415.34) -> 1.69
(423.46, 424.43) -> 1.63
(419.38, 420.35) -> 1.49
